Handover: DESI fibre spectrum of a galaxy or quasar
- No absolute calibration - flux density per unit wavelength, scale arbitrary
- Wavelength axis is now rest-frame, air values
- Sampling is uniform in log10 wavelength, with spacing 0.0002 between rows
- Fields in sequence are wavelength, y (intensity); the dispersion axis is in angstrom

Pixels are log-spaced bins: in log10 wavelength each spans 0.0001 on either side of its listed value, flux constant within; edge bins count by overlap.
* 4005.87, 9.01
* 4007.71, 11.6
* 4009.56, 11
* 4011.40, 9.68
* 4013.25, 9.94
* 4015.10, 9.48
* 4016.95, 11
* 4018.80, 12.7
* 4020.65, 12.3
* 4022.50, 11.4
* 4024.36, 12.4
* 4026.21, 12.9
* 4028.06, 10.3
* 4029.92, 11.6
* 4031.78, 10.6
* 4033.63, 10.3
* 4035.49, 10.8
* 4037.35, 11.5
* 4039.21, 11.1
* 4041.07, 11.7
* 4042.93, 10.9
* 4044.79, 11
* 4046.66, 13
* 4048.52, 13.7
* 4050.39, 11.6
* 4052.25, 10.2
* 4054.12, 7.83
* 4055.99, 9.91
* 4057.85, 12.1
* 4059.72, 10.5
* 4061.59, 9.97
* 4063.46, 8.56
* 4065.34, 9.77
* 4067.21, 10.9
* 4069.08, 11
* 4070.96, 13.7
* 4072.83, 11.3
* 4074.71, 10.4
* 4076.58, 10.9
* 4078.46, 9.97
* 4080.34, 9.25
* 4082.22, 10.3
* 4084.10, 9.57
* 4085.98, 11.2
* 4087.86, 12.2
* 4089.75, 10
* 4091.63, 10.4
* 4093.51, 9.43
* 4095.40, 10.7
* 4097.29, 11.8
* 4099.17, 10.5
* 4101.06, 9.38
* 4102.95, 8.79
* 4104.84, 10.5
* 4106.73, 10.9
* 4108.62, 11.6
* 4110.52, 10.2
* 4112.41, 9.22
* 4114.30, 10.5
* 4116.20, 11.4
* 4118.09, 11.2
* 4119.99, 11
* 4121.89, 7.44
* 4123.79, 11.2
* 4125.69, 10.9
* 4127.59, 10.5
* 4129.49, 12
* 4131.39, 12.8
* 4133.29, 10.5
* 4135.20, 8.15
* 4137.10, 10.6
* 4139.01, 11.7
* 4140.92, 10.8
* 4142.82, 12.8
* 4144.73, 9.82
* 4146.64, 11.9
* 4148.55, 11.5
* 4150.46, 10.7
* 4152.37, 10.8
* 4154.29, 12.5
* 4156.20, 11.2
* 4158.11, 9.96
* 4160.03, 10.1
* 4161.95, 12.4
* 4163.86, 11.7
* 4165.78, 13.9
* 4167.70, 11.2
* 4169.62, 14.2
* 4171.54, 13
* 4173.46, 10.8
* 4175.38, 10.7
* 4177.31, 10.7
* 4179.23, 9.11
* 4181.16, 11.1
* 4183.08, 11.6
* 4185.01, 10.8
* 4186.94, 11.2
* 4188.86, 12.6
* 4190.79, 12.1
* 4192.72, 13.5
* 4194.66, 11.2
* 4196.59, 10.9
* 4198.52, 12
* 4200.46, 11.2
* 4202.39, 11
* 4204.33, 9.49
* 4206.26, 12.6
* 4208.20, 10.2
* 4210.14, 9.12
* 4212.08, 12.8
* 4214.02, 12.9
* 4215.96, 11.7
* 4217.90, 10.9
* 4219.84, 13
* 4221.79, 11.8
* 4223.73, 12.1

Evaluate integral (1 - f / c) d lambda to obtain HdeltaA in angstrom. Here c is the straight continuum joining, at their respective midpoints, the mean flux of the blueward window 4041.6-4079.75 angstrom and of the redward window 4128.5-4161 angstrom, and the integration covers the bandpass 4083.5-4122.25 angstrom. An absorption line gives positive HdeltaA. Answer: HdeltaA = 1.85 angstrom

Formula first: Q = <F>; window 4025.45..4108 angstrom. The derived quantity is 10.7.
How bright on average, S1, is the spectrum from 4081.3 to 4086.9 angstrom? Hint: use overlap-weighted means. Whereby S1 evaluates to 10.4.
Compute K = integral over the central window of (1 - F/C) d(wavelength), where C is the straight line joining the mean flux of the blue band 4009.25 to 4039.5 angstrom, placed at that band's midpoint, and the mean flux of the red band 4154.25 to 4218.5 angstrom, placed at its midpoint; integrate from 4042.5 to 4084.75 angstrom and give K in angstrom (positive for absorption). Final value 1.9 angstrom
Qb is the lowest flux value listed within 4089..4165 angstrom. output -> 7.44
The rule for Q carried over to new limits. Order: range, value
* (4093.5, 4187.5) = 11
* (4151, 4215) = 11.5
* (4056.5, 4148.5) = 10.6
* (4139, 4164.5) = 11.3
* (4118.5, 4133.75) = 10.8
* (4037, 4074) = 11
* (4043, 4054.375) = 11.4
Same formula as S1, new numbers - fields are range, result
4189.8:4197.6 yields 11.9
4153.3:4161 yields 10.9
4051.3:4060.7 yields 10.1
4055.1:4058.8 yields 11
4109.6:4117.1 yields 10.3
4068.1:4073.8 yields 12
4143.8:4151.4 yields 11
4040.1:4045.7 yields 11.2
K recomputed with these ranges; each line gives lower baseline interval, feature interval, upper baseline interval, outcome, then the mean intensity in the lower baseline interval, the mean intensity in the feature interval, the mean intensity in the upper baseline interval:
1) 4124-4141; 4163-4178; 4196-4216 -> -1.3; 10.9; 12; 11.3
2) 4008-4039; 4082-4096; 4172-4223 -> 0.9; 11.1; 10.5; 11.4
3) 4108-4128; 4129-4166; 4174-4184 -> -2.4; 10.4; 11.2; 10.6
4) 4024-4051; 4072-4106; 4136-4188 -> 3.3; 11.5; 10.4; 11.4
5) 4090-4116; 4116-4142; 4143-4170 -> 0.5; 10.3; 10.7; 11.5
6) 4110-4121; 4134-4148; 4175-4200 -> 0.0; 10.6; 10.8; 11.4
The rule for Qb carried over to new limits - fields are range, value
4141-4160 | 9.82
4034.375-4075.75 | 7.83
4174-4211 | 9.11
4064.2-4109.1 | 8.79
